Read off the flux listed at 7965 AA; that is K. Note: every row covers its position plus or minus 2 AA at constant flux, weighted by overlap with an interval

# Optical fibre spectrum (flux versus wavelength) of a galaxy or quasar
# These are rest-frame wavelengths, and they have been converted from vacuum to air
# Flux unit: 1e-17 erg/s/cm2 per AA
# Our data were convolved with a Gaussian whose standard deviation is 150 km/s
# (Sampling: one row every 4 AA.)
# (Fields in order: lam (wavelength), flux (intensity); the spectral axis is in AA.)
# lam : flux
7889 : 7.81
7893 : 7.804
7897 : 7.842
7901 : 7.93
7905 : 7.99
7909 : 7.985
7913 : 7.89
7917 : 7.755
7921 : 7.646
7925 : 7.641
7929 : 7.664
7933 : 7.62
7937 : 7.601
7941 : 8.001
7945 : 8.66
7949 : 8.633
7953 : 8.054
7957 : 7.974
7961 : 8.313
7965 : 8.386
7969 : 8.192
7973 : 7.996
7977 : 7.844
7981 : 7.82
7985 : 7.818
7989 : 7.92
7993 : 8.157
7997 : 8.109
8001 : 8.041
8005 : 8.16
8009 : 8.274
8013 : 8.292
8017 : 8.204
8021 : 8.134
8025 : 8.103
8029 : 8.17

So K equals 8.386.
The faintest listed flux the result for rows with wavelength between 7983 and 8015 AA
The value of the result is 7.818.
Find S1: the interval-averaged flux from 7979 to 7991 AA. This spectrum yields 7.85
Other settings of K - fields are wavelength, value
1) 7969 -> 8.192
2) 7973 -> 7.996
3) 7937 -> 7.601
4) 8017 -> 8.204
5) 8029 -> 8.17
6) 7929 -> 7.664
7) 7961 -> 8.313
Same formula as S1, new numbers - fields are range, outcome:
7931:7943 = 7.74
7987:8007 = 8.08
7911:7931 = 7.72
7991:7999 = 8.13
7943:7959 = 8.33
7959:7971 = 8.3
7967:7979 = 8.01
